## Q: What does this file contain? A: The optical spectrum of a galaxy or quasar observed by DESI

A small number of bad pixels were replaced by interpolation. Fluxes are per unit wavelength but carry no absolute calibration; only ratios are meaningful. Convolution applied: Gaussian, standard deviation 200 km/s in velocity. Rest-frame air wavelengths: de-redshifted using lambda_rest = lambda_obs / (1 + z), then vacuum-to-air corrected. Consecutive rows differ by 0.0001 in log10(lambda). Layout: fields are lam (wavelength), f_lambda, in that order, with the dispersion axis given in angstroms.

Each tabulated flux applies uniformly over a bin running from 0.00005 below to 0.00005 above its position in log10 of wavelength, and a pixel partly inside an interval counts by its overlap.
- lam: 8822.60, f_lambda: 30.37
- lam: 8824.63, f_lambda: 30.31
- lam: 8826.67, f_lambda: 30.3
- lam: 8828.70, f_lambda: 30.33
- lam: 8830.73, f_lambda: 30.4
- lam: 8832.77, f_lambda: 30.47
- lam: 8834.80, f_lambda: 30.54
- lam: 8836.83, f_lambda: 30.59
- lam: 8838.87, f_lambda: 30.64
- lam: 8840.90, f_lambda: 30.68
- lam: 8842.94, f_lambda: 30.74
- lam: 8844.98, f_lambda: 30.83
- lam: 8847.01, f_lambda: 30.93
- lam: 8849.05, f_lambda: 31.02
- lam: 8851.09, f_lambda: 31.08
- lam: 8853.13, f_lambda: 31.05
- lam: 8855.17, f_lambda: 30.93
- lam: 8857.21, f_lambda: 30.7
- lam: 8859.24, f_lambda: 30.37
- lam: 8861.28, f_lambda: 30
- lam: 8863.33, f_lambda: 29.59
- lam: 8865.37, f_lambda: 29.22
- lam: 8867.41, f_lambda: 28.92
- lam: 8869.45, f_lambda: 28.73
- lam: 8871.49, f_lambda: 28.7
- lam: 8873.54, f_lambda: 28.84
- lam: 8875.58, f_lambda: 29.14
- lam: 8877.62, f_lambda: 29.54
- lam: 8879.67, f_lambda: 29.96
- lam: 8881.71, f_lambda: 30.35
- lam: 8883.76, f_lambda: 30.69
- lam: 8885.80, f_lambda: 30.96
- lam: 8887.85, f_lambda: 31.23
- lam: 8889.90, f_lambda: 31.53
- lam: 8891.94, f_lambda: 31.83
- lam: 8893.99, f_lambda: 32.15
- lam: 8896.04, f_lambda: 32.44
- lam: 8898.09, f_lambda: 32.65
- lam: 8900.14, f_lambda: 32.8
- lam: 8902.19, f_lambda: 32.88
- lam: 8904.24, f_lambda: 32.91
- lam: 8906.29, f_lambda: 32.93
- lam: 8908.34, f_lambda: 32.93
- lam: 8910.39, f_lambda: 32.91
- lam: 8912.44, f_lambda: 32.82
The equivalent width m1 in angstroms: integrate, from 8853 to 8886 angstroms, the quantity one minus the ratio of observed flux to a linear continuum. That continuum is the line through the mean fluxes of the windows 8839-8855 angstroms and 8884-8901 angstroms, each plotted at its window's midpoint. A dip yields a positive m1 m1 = 1.7 angstroms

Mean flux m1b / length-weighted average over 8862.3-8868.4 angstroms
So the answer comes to 29.2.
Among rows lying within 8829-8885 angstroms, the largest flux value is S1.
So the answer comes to 31.08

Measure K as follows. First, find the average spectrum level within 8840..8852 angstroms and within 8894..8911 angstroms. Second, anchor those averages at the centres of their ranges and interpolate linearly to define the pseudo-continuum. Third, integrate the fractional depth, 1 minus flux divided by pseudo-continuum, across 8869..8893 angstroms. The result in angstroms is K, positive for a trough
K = 1.4 angstroms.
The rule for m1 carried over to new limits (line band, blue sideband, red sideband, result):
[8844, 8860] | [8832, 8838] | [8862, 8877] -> -0.6 angstroms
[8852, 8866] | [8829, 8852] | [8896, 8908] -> 0.5 angstroms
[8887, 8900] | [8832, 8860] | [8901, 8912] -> 0.2 angstroms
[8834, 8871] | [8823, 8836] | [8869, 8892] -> -0.1 angstroms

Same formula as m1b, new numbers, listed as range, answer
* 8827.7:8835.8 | 30.4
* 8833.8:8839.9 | 30.6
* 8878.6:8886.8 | 30.5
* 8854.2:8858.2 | 30.8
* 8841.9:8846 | 30.8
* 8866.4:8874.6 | 28.8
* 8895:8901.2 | 32.6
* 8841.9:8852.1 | 30.9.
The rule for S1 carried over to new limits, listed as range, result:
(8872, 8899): 32.65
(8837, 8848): 30.93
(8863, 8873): 29.59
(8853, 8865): 31.05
